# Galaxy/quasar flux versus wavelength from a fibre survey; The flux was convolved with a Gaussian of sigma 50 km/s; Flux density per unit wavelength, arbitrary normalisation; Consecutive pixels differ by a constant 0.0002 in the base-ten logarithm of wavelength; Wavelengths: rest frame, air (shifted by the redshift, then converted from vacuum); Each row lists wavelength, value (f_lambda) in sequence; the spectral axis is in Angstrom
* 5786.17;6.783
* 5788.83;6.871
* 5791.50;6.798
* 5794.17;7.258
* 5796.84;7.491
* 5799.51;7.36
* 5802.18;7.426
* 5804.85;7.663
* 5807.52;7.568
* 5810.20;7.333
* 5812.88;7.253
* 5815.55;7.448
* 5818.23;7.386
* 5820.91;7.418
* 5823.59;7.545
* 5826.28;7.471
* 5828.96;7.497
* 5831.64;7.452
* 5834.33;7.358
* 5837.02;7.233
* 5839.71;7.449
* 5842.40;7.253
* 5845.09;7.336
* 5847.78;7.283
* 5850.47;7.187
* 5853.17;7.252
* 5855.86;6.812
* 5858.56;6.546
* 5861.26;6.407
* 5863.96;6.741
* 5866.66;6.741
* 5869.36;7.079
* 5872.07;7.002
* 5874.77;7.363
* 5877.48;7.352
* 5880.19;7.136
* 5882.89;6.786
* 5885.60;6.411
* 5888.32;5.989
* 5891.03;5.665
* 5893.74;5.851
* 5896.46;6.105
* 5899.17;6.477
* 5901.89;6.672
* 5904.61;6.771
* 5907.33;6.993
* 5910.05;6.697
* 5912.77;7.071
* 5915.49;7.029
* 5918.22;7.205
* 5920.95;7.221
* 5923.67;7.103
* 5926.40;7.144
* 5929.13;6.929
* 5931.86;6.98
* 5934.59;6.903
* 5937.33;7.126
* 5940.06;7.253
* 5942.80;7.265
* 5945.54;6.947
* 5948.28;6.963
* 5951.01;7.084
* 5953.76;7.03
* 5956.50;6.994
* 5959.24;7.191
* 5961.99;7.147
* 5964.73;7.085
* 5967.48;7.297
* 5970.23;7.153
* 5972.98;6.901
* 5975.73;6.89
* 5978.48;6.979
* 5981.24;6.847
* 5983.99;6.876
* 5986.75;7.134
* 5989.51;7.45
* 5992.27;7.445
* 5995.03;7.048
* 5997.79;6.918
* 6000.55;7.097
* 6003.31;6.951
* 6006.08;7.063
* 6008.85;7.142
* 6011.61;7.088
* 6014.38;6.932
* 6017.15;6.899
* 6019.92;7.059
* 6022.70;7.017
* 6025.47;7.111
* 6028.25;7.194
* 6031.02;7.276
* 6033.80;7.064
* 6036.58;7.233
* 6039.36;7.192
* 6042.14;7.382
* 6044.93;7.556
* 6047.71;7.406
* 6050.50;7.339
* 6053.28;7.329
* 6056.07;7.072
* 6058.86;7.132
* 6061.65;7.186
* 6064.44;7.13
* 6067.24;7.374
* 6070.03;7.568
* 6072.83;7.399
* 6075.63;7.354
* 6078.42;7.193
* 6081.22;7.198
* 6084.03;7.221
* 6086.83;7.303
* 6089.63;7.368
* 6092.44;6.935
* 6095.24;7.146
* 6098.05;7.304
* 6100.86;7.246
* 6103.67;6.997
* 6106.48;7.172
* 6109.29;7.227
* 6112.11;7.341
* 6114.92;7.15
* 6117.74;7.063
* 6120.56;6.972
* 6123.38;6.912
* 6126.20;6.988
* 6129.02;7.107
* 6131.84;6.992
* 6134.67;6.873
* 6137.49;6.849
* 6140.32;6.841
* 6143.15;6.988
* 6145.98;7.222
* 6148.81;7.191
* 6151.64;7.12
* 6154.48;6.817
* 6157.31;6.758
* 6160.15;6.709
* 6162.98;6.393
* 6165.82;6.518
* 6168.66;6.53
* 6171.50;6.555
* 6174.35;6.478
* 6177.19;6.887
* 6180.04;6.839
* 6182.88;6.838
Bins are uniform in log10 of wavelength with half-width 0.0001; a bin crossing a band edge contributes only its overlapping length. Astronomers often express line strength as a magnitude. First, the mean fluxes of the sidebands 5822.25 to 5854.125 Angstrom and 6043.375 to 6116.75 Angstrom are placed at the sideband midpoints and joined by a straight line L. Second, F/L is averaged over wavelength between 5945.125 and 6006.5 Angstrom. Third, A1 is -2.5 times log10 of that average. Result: 0.035 mag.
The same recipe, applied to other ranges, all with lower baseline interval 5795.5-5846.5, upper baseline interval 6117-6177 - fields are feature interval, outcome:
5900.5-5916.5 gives 0.061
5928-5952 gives 0.024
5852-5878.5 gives 0.064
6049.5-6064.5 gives -0.030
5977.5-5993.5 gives 0.002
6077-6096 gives -0.038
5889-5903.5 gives 0.183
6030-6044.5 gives -0.031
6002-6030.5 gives 0.004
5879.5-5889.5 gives 0.118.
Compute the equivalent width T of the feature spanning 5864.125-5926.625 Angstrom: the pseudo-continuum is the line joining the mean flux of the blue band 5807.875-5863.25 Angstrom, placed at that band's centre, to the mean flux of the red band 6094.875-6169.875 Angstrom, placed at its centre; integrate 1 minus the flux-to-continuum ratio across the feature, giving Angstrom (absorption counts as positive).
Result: 3.7 Angstrom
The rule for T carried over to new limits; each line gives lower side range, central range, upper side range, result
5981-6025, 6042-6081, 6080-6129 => -1.1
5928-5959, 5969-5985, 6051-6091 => 0.4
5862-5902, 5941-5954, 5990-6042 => -0.4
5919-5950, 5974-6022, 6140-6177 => -0.4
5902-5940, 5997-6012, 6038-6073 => 0.3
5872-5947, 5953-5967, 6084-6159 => -0.4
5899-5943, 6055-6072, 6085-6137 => -0.4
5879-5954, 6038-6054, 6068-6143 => -0.8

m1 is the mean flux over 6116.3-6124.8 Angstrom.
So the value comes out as 6.98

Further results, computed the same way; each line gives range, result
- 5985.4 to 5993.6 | 7.34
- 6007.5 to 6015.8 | 7.06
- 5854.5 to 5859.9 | 6.69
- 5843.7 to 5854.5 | 7.27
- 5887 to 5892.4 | 5.83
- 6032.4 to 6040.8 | 7.16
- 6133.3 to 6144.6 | 6.89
